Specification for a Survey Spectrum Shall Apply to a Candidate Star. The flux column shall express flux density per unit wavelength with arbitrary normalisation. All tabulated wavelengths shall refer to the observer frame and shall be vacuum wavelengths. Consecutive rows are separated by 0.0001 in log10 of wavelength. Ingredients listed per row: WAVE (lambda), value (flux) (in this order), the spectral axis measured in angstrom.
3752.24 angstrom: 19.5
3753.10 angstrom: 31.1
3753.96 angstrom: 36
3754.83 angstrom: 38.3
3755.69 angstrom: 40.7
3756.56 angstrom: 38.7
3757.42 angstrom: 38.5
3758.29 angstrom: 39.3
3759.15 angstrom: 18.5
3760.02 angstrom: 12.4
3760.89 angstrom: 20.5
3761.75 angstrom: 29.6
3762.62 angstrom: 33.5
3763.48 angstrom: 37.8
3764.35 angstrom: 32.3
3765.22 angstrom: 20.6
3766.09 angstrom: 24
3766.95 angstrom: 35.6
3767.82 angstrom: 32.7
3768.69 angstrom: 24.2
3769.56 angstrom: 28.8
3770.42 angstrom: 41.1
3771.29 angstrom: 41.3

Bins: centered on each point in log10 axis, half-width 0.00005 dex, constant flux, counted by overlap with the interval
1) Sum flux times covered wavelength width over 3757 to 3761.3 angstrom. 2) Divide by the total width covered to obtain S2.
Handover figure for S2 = 25.8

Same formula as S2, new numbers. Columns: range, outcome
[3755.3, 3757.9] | 39.2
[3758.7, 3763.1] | 23.2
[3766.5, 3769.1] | 30.9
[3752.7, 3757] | 37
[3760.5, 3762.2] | 25.3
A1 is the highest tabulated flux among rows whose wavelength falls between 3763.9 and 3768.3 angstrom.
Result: 35.6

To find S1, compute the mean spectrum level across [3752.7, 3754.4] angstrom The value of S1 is 33.6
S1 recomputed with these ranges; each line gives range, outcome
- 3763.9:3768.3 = 29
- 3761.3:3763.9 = 33.6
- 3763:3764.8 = 34.9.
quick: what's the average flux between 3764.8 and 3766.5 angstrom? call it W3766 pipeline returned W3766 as 22.3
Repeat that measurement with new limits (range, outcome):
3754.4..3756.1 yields 39.6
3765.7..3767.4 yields 30.1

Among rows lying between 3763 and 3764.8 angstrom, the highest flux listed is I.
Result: 37.8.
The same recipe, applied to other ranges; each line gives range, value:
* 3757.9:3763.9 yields 39.3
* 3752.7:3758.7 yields 40.7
